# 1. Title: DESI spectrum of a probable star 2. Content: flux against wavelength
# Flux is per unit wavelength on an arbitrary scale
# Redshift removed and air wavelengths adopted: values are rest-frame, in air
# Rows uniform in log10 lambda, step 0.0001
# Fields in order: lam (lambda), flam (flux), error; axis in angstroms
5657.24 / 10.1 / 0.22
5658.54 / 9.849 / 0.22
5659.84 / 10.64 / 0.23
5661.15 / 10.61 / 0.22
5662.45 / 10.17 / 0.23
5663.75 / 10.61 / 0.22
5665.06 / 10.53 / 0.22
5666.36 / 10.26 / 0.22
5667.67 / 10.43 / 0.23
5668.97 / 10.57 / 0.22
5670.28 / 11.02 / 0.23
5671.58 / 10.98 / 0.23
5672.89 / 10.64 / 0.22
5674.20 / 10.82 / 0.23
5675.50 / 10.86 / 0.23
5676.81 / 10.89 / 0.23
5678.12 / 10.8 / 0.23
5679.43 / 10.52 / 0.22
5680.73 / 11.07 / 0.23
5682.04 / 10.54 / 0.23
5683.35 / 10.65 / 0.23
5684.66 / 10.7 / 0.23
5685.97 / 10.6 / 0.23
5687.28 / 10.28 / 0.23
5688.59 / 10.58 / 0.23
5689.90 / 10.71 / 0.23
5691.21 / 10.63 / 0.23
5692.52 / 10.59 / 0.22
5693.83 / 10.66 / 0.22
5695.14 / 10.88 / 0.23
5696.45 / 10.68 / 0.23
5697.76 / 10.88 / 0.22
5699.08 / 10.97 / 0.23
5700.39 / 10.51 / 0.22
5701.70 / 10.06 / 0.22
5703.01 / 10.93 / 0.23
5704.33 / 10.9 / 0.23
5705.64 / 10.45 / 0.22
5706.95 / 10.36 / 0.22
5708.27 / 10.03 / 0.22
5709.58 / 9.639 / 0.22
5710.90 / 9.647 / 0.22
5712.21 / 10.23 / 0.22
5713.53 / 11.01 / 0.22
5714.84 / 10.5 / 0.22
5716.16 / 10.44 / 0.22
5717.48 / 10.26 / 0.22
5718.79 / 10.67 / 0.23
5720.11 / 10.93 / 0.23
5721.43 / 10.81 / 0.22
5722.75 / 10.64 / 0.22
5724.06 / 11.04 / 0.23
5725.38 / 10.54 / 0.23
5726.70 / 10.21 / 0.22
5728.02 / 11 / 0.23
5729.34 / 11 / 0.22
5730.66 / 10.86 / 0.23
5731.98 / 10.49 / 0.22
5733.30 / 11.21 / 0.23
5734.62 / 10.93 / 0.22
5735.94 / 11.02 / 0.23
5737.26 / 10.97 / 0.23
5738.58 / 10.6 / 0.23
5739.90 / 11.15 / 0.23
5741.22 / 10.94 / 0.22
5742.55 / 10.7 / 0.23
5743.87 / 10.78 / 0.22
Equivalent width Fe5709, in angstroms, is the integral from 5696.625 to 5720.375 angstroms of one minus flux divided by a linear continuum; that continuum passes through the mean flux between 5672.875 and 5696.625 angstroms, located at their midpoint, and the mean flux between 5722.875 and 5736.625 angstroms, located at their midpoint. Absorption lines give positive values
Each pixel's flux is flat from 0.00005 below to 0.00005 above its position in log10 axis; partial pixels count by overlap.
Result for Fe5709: 0.7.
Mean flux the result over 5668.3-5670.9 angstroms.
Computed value 10.8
